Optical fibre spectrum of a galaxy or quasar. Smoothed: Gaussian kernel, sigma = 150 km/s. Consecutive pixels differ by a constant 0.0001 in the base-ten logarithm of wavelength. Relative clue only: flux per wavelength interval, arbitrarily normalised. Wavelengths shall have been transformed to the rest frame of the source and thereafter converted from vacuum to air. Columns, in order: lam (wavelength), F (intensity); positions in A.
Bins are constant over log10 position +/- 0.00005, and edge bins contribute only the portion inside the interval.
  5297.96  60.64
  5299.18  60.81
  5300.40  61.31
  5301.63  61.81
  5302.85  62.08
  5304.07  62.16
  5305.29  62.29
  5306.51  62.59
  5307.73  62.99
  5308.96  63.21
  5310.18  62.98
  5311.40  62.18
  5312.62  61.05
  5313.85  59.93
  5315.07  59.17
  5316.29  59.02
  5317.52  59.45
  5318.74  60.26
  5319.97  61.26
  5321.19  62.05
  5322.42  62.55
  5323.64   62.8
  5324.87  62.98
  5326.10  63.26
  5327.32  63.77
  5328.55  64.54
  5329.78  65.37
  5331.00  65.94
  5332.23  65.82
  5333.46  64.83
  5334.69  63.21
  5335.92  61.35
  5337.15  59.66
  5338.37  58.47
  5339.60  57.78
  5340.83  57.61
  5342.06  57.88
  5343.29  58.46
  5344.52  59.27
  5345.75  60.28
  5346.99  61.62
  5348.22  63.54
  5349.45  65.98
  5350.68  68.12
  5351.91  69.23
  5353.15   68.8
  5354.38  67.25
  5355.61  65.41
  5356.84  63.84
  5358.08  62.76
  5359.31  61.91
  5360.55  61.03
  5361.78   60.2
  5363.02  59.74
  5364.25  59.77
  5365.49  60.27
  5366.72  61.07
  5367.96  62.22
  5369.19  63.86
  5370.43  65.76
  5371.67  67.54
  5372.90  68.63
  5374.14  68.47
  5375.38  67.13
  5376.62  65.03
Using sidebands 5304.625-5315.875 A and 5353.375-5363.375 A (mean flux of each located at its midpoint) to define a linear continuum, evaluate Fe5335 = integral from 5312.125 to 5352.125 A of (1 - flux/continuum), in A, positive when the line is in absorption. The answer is 0.3 A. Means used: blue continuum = 61.8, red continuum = 63.1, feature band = 61.9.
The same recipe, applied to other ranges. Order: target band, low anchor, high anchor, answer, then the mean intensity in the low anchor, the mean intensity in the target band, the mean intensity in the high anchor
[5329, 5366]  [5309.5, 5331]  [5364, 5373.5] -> 0.3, 62.1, 62.5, 63.8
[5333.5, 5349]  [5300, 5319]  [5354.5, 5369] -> 0.4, 61.4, 60.2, 61.9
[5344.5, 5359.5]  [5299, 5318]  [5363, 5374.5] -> -0.4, 61.4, 64.7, 63.9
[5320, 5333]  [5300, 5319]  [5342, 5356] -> -0.3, 61.4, 63.8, 64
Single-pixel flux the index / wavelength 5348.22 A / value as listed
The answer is 63.54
